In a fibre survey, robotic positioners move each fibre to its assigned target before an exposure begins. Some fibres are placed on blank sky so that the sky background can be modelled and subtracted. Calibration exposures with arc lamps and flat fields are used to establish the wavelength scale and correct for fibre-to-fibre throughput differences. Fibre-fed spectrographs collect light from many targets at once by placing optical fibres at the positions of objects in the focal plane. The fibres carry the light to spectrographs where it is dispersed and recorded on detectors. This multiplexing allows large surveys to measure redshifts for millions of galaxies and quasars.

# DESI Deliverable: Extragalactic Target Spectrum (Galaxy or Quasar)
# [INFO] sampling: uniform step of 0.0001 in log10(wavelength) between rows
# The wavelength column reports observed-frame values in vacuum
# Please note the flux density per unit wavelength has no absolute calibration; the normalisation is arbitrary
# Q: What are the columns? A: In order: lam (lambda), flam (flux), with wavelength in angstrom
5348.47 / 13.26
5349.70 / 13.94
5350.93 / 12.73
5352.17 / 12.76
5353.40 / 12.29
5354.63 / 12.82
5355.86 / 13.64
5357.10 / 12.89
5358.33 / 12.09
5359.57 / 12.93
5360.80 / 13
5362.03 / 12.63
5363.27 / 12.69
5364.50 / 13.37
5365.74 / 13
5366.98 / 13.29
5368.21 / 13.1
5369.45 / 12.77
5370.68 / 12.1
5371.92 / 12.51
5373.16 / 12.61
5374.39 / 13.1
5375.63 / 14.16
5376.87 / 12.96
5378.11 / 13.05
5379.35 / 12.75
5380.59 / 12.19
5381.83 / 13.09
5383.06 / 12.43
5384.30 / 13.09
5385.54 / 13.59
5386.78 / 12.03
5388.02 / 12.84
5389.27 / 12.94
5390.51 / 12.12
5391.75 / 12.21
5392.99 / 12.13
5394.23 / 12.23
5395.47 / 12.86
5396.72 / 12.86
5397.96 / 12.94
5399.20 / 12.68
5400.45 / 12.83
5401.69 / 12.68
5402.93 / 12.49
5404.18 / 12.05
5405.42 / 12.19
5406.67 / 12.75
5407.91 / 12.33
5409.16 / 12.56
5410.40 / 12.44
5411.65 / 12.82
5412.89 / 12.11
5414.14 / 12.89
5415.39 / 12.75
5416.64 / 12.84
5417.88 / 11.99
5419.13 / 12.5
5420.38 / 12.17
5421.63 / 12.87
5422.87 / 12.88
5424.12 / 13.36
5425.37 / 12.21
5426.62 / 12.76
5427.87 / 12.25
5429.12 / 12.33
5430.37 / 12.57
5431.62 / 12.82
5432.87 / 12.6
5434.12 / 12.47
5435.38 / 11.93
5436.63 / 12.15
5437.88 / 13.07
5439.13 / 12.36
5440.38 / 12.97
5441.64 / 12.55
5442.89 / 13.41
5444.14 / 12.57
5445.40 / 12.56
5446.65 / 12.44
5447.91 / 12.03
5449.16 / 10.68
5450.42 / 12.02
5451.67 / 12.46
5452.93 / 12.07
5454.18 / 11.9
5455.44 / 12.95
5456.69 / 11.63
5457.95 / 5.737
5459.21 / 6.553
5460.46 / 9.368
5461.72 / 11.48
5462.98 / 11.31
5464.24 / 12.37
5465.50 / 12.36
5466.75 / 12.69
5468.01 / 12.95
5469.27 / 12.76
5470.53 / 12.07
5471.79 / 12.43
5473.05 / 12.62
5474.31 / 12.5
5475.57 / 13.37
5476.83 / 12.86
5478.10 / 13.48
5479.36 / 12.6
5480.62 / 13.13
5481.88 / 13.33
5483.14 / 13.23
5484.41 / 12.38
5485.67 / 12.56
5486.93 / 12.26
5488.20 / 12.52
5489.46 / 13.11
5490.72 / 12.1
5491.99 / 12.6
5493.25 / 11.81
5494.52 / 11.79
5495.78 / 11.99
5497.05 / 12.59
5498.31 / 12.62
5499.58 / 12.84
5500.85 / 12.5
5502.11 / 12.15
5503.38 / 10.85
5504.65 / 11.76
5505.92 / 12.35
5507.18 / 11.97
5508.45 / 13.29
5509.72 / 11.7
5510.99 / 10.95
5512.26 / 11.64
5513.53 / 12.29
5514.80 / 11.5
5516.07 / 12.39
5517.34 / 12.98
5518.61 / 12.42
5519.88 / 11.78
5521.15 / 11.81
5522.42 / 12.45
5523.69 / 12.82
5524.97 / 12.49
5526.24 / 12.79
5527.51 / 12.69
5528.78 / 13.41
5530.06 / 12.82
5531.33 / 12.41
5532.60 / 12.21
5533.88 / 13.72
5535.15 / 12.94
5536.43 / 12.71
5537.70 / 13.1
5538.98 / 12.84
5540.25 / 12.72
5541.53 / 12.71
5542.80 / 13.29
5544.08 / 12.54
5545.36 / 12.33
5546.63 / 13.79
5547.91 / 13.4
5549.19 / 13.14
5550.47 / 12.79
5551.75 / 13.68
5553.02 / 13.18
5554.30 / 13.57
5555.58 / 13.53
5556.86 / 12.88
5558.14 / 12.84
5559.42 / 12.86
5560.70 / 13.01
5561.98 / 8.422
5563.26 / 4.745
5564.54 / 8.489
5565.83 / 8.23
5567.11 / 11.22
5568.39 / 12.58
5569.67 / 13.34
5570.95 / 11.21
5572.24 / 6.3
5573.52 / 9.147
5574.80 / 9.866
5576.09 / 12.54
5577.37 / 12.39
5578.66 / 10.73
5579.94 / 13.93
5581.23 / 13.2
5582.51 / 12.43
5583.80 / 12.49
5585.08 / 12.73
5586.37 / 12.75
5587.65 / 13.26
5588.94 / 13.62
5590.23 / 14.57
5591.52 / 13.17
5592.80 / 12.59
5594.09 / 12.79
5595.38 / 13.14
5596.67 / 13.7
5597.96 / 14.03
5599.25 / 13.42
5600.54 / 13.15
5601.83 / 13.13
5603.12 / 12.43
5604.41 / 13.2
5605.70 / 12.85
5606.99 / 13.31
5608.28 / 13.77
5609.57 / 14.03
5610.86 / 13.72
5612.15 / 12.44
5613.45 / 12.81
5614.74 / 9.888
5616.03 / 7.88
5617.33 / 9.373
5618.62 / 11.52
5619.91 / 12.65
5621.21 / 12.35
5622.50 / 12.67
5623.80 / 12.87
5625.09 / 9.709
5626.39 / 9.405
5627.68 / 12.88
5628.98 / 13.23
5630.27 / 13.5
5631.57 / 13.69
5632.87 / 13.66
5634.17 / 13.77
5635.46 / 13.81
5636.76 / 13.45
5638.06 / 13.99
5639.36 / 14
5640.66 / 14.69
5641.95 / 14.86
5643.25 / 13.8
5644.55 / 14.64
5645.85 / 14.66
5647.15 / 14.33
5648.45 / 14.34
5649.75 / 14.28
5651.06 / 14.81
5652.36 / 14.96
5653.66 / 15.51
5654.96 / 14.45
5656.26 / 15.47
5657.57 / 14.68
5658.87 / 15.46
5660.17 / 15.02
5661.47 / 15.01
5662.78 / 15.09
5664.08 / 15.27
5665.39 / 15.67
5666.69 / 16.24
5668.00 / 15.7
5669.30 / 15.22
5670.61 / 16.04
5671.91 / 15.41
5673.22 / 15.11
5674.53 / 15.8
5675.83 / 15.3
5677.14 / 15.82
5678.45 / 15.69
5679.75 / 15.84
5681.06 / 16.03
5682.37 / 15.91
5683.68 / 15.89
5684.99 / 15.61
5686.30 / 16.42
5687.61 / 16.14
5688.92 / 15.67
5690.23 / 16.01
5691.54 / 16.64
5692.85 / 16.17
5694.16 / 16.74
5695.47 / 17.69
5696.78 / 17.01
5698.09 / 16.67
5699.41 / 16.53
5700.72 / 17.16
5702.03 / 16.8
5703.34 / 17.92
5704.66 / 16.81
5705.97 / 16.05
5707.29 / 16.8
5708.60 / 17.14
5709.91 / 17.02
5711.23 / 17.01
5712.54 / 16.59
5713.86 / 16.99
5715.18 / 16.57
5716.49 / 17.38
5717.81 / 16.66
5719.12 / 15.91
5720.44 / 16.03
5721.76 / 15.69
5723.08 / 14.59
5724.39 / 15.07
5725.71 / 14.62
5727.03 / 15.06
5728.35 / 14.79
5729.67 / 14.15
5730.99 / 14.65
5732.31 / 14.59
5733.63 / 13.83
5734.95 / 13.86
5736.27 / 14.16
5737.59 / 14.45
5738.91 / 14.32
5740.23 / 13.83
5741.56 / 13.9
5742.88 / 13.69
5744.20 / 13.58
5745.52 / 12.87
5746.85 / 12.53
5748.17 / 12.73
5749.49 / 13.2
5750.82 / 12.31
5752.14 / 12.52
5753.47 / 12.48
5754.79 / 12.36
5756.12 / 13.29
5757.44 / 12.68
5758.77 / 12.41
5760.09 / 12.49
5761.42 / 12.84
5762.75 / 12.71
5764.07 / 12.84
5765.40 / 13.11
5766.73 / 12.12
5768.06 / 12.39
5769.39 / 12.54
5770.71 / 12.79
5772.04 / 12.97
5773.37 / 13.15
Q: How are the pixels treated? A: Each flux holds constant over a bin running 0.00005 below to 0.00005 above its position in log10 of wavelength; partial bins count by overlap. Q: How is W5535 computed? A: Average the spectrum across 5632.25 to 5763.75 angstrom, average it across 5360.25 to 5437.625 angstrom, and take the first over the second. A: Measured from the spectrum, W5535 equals 1.19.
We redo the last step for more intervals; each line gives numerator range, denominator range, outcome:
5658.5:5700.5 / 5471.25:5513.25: 1.28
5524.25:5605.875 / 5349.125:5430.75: 0.97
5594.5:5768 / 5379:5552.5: 1.16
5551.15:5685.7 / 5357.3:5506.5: 1.07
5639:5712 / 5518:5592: 1.29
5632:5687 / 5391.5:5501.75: 1.22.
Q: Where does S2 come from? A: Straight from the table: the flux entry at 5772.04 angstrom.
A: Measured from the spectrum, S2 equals 12.97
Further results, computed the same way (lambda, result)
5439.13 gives 12.36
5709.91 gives 17.02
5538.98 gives 12.84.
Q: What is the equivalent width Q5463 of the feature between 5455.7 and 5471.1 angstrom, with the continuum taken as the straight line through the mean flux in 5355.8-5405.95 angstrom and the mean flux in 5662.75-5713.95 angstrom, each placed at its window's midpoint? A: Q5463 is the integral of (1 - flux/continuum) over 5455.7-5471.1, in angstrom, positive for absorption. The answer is 3.0 angstrom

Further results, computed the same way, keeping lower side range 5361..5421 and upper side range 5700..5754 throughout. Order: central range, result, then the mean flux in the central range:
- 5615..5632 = 3.2 angstrom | 11.6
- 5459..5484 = 1.8 angstrom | 12.3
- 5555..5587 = 6.1 angstrom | 11.3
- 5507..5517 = 1.1 angstrom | 12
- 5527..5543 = 0.9 angstrom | 12.9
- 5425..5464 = 3.7 angstrom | 11.8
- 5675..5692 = -1.4 angstrom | 15.9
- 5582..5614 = 2.1 angstrom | 13.2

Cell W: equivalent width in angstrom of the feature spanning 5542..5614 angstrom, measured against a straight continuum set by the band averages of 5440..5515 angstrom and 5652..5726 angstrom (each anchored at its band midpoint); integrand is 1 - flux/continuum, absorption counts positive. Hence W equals 8.2 angstrom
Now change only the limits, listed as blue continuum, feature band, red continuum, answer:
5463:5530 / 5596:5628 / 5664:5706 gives 5.3 angstrom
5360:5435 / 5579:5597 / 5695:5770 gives 0.9 angstrom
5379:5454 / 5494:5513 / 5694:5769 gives 1.5 angstrom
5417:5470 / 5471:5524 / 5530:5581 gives -1.7 angstrom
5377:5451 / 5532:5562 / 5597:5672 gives 0.6 angstrom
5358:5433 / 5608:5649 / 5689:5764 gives 4.1 angstrom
